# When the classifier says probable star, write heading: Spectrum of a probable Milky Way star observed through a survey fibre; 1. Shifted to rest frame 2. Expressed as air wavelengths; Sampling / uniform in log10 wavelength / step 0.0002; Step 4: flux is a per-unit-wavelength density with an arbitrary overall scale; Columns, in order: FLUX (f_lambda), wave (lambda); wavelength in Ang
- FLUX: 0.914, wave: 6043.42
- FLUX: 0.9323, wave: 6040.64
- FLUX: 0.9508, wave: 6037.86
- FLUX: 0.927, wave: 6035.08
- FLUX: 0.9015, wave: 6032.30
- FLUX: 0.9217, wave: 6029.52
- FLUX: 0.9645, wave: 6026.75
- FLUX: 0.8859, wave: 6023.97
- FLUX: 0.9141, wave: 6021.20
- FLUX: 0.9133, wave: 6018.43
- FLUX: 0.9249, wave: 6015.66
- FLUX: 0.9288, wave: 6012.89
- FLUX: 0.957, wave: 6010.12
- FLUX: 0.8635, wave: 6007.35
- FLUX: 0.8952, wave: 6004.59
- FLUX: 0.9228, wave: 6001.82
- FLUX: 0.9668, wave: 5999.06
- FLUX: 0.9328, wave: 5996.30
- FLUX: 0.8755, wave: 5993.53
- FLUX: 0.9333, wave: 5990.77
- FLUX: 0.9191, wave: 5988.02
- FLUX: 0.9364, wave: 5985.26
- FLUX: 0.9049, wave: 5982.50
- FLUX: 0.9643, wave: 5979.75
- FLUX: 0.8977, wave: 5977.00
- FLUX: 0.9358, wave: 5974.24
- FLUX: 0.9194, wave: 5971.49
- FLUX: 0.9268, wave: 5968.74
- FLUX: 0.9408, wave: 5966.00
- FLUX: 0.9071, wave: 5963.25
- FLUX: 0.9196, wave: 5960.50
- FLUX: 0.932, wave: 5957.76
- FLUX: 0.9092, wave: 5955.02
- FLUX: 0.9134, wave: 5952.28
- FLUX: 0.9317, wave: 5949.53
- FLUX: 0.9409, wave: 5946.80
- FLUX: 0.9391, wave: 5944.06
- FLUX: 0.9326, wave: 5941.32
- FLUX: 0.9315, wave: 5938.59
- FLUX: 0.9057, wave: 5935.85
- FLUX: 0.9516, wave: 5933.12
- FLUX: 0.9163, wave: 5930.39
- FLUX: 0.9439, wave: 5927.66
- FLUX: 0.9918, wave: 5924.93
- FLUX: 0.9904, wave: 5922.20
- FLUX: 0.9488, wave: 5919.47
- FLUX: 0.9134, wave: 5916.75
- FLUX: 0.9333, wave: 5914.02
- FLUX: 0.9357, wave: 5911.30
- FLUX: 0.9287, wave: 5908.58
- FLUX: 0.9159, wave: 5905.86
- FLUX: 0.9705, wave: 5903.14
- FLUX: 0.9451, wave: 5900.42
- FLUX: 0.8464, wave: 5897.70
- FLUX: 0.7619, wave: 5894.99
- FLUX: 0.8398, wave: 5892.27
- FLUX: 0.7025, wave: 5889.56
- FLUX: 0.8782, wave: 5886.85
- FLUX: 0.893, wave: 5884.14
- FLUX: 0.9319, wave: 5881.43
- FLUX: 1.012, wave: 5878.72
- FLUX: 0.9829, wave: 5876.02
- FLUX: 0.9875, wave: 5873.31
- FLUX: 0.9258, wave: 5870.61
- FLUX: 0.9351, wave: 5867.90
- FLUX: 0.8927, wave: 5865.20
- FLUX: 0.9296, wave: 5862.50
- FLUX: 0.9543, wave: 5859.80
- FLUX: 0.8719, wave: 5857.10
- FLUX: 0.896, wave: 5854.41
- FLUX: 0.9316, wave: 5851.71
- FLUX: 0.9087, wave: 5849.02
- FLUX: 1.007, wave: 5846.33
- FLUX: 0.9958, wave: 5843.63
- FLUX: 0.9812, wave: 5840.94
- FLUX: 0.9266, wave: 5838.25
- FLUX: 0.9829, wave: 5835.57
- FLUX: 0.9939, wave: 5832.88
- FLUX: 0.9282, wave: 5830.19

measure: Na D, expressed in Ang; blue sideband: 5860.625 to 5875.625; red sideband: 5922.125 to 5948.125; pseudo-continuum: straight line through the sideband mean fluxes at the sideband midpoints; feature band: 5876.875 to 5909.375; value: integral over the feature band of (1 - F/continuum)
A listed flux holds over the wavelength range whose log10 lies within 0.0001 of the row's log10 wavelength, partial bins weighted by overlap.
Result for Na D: 1.8 Ang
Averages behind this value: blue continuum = 0.938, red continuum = 0.942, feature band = 0.886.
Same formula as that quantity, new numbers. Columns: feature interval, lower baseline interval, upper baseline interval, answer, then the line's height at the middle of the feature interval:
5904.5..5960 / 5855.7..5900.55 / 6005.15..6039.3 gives -1.7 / 0.907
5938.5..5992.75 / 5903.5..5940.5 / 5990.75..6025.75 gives 0.1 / 0.928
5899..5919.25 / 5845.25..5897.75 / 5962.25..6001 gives -0.5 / 0.912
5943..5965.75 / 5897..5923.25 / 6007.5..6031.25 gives 0.1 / 0.929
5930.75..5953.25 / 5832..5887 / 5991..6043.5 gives 0.0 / 0.932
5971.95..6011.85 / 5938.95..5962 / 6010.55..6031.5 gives 0.1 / 0.925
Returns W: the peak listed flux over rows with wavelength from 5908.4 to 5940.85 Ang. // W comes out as 0.9918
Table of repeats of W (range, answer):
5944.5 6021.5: 0.9668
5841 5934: 1.012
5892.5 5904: 0.9705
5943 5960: 0.9409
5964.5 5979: 0.9408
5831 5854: 1.007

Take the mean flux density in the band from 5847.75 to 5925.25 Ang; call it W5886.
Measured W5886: 0.915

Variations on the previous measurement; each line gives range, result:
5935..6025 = 0.922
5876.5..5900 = 0.866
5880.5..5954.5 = 0.912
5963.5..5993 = 0.926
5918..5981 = 0.934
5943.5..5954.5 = 0.929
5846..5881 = 0.939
